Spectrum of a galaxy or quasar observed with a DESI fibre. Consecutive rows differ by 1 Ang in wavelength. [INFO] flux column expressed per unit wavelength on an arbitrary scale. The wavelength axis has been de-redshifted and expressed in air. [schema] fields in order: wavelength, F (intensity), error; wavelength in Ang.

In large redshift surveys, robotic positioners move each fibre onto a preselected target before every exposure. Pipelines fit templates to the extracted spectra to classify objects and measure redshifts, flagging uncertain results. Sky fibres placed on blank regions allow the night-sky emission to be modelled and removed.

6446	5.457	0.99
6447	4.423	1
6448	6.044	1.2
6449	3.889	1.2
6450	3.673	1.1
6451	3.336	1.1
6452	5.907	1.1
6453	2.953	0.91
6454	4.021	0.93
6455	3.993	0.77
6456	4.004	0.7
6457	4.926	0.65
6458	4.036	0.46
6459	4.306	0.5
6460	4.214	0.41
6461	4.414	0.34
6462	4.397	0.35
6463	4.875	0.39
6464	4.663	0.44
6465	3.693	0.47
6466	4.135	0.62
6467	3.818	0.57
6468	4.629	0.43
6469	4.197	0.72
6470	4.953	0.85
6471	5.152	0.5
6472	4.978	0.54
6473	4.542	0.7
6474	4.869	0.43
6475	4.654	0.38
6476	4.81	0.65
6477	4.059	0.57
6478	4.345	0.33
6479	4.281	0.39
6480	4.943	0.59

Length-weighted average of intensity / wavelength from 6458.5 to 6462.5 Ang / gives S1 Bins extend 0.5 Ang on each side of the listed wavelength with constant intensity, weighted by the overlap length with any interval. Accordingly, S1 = 4.33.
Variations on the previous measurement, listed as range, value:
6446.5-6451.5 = 4.27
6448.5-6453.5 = 3.95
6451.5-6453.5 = 4.43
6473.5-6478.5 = 4.55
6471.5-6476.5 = 4.77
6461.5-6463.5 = 4.64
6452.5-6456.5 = 3.74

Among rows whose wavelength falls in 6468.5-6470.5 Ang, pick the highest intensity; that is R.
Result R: 4.953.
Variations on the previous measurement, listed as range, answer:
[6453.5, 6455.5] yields 4.021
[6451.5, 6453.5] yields 5.907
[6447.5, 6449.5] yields 6.044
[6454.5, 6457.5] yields 4.926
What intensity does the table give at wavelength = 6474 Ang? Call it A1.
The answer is 4.869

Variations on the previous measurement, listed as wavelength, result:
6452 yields 5.907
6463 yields 4.875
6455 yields 3.993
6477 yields 4.059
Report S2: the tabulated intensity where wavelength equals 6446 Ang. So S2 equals 5.457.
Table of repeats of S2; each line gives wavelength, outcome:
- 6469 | 4.197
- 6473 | 4.542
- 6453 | 2.953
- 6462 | 4.397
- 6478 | 4.345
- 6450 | 3.673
